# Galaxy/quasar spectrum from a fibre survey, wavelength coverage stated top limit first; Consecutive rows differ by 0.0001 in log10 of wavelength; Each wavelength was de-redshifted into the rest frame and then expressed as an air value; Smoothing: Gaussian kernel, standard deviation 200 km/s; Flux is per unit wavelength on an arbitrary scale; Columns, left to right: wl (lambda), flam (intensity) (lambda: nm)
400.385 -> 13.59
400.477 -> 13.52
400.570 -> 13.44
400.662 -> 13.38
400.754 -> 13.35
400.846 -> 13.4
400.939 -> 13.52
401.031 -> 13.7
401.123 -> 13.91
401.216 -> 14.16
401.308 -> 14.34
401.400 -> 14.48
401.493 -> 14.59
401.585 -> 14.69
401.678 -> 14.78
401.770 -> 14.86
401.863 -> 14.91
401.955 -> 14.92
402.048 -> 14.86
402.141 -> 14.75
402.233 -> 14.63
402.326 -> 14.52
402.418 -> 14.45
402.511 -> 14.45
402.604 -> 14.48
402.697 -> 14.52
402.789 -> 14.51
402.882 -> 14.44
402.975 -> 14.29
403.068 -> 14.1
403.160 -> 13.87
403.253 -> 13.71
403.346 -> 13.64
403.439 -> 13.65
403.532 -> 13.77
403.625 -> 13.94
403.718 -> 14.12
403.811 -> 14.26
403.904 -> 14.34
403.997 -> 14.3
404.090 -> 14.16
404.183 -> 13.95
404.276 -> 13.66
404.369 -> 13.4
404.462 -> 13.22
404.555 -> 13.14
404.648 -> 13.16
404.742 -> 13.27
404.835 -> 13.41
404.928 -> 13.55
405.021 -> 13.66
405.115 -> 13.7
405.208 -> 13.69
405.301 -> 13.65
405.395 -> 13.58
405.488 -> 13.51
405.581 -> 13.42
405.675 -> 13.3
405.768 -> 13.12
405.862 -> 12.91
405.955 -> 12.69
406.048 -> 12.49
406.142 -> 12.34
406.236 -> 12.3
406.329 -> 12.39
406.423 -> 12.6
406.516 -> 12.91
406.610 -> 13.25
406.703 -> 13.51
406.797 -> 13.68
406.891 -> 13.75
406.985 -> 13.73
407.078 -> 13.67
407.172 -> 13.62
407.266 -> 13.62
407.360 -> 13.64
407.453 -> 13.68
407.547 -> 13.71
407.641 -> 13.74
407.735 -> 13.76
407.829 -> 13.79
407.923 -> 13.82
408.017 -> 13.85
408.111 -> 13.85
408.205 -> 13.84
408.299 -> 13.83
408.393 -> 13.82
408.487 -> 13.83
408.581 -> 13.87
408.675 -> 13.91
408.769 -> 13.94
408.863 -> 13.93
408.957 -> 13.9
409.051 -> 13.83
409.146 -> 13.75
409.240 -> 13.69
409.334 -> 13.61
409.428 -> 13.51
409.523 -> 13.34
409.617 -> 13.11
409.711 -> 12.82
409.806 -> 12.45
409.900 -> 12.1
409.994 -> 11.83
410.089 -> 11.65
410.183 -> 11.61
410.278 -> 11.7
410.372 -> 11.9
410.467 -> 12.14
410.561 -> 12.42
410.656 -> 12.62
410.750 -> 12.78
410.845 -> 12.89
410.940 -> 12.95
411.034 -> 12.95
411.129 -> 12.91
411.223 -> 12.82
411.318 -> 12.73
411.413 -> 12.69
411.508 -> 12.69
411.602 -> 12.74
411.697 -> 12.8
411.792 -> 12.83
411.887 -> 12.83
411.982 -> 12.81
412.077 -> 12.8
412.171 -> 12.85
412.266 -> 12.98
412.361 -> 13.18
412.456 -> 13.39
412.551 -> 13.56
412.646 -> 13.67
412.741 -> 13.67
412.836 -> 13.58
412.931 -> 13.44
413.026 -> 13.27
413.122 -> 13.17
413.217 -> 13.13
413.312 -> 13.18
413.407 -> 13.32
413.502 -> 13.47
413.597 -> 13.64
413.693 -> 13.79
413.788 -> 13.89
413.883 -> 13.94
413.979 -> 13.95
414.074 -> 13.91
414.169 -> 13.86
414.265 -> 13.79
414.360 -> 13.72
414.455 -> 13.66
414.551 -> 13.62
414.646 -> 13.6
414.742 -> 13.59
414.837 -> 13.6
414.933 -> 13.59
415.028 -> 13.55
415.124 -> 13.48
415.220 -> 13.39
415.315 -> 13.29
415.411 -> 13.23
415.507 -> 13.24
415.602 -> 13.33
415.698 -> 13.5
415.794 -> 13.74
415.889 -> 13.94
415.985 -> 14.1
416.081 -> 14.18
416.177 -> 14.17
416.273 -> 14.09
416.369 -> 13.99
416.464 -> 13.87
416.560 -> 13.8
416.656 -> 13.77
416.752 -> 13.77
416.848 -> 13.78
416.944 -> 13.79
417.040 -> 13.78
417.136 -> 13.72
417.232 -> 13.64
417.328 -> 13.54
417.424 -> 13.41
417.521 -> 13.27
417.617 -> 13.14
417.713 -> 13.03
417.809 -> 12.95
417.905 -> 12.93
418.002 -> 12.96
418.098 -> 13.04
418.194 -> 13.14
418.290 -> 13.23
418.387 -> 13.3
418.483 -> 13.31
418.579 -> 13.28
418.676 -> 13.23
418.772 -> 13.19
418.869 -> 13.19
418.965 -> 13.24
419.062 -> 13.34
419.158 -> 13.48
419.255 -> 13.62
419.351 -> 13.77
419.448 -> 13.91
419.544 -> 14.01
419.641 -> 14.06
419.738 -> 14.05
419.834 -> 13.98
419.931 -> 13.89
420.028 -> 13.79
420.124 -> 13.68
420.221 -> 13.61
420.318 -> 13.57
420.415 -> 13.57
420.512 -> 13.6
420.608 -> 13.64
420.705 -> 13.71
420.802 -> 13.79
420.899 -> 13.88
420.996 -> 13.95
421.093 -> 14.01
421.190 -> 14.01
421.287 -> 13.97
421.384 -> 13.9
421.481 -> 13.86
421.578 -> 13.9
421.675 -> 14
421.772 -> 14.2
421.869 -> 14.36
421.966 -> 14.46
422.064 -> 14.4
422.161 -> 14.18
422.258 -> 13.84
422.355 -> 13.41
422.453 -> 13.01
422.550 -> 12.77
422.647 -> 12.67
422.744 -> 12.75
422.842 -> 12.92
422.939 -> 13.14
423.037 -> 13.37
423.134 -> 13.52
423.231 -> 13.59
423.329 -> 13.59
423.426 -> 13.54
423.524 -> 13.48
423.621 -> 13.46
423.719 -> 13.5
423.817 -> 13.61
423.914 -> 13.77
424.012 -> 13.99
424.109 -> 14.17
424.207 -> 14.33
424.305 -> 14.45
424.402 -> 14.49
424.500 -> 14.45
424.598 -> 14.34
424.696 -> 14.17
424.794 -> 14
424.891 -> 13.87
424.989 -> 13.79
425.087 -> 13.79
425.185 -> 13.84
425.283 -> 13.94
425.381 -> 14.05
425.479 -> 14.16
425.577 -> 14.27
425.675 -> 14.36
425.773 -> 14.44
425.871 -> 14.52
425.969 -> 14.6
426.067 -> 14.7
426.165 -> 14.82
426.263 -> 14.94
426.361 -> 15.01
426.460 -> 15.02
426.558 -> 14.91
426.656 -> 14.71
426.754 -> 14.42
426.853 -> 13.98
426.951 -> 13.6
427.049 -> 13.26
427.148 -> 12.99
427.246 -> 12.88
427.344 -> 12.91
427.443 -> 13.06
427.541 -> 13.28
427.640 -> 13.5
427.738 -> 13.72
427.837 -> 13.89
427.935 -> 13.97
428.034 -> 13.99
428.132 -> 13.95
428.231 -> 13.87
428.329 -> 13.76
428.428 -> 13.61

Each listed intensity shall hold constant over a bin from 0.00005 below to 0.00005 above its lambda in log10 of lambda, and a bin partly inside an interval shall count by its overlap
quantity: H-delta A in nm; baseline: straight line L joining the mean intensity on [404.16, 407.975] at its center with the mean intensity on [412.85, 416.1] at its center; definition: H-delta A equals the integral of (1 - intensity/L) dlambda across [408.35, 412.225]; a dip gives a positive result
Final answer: 0.16 nm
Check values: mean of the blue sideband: 13.4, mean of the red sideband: 13.6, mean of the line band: 12.9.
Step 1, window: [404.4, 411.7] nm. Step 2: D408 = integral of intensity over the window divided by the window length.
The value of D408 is 13.2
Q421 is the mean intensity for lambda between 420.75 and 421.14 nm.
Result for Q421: 13.9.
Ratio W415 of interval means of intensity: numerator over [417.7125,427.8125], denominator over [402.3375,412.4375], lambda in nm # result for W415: 1.0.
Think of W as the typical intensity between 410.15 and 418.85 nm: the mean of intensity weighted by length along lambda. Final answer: 13.3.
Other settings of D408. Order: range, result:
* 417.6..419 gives 13.1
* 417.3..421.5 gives 13.5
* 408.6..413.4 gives 13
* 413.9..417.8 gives 13.7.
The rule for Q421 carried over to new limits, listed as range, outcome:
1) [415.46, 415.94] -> 13.6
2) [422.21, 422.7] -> 13.1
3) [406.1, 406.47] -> 12.4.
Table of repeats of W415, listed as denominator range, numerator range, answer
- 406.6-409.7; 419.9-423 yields 1.00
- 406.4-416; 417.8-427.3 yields 1.04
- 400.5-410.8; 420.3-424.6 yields 1.01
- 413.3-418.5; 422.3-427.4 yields 1.02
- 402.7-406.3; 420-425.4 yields 1.01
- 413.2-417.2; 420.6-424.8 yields 1.01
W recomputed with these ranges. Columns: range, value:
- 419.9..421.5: 13.8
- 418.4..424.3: 13.7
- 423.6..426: 14.1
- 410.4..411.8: 12.7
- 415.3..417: 13.8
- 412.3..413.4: 13.4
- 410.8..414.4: 13.3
